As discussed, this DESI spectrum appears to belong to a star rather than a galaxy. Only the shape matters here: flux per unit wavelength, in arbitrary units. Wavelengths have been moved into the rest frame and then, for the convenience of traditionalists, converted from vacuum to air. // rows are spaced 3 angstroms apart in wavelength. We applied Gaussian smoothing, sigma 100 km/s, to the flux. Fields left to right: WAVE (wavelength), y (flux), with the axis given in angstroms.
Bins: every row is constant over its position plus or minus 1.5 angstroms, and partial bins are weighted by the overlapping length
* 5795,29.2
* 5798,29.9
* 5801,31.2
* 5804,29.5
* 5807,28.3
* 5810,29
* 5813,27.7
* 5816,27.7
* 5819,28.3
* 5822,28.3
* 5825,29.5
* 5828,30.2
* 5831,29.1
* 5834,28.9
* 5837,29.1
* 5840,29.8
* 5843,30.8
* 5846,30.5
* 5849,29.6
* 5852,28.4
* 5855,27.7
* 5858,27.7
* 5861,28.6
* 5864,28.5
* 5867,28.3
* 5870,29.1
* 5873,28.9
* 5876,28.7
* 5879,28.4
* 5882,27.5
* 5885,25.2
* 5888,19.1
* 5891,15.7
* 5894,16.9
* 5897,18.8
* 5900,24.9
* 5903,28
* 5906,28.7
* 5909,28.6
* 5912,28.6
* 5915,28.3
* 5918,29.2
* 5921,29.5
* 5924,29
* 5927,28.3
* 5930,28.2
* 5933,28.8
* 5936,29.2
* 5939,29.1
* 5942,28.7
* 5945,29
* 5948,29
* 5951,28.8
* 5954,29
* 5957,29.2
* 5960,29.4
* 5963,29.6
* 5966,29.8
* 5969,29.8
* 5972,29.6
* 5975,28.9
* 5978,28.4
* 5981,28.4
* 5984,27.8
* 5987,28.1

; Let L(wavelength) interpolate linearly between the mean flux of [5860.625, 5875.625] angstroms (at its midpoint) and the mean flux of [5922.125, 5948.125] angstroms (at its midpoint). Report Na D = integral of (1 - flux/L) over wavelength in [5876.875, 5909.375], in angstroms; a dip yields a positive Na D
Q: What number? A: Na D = 5.7 angstroms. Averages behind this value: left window 28.7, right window 28.8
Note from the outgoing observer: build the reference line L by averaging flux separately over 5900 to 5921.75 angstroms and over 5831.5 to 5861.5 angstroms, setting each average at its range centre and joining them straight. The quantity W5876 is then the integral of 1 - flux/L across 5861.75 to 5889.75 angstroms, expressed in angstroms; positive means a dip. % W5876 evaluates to 1.7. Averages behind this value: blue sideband 29.1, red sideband 28.4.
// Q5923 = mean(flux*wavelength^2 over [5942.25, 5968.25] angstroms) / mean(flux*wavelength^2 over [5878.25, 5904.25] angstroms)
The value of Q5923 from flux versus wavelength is 1.33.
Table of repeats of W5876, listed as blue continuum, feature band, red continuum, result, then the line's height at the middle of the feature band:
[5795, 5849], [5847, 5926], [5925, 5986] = 6.7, 29.1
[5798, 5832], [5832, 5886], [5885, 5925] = -3.3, 27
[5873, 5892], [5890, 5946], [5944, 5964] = 0.4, 26.9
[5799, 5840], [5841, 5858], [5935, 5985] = -0.1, 29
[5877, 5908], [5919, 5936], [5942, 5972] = -1.4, 26.6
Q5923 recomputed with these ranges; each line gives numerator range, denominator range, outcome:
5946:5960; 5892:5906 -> 1.31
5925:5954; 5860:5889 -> 1.08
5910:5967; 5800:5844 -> 1.04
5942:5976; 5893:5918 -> 1.16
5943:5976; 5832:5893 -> 1.10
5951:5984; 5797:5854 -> 1.05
